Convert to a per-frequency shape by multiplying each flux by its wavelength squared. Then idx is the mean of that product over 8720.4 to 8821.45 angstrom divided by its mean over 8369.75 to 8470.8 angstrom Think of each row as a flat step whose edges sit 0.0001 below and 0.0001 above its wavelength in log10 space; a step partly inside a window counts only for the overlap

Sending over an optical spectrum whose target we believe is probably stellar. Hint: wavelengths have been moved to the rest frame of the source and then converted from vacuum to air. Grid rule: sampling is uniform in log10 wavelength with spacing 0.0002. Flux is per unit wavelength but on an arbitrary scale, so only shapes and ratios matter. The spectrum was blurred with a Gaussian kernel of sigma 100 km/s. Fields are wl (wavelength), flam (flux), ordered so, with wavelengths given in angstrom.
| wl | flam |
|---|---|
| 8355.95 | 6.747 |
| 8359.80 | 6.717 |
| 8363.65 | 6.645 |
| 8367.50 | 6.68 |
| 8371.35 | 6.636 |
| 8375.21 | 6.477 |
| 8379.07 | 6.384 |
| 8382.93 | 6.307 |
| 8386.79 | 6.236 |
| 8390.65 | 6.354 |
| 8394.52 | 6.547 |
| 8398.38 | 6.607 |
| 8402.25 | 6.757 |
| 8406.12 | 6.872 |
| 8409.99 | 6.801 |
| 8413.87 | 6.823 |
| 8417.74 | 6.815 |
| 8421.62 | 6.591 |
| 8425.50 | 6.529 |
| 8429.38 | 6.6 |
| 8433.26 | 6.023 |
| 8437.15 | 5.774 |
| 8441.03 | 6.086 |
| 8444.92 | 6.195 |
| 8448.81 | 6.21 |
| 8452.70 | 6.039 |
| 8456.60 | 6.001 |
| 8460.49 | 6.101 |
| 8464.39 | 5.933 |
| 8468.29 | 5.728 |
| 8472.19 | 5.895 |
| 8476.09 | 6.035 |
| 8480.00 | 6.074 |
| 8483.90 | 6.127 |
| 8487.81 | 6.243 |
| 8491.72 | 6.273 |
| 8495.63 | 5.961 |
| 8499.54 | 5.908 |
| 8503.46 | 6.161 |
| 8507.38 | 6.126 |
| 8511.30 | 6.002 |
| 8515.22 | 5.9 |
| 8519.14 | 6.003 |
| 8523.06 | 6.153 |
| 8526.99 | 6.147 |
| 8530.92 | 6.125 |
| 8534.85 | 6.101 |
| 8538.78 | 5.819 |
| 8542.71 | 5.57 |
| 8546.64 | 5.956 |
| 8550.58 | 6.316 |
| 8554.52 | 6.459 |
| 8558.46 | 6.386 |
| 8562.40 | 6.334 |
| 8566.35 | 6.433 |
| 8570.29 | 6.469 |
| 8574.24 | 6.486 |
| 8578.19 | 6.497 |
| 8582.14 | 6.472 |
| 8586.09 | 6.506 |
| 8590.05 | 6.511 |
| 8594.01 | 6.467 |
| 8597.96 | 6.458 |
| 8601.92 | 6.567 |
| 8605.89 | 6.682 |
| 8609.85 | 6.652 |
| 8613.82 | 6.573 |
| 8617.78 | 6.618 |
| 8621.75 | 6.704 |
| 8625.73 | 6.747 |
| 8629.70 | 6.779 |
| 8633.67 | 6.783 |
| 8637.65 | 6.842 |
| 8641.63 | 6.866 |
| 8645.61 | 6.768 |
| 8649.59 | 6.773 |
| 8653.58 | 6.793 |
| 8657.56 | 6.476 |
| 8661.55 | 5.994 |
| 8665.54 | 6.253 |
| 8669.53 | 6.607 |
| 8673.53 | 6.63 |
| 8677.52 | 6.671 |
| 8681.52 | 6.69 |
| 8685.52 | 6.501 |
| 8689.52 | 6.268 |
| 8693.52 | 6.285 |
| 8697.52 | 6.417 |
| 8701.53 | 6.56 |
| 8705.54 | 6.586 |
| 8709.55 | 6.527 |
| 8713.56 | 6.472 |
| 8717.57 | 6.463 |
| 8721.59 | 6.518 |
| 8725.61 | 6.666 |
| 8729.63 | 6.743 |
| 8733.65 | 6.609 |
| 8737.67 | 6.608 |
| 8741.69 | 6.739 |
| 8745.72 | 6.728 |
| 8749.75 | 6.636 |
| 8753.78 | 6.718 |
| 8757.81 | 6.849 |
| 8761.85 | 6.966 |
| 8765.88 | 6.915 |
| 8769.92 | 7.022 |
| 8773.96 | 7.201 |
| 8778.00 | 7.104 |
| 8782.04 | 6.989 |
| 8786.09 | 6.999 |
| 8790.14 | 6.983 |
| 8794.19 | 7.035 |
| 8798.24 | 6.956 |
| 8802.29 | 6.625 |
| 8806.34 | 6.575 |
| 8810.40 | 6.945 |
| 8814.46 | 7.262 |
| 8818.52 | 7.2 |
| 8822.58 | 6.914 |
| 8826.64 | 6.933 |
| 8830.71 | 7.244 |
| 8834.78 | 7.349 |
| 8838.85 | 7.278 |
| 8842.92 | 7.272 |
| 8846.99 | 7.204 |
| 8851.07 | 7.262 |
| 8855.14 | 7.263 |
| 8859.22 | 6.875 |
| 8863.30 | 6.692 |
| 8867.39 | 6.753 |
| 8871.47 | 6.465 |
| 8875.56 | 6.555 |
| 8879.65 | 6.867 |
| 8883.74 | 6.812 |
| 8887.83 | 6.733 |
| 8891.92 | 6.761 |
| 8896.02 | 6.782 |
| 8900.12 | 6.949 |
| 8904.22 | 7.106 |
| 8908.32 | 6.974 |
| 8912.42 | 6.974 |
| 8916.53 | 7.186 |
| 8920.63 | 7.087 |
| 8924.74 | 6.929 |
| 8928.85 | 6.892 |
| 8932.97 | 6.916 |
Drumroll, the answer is 1.17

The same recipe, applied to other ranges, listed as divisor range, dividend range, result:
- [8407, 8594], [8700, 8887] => 1.18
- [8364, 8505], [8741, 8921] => 1.21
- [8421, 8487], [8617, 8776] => 1.15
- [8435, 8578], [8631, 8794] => 1.15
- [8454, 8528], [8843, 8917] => 1.25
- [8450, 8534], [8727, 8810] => 1.21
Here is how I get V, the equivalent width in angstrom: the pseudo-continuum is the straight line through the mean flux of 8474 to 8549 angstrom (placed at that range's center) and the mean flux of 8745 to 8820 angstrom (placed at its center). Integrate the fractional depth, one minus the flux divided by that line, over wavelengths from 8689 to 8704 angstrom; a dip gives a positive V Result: 0.56 angstrom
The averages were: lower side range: 6.04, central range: 6.4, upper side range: 6.93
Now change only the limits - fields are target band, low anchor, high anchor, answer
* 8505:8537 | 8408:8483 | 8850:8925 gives 1.3 angstrom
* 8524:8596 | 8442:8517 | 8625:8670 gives 0.6 angstrom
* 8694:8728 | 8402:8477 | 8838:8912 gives 0.8 angstrom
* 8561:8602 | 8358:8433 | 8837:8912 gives 1.5 angstrom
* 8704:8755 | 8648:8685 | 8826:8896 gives 0.4 angstrom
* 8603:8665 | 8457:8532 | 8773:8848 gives -1.6 angstrom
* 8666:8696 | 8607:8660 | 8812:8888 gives 1.2 angstrom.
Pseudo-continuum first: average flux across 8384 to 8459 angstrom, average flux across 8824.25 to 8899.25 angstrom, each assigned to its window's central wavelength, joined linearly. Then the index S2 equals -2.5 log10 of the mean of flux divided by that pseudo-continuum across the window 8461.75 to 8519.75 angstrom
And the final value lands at 0.08 mag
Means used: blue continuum 6.41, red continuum 6.95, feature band 6.03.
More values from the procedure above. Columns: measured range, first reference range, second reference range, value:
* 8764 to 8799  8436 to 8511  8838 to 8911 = -0.05 mag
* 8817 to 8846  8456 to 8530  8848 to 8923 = -0.06 mag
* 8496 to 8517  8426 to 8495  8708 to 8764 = 0.03 mag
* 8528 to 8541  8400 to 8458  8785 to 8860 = 0.10 mag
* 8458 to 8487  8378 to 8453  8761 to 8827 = 0.09 mag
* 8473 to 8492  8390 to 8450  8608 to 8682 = 0.07 mag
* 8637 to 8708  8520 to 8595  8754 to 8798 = 0.02 mag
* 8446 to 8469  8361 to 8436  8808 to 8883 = 0.10 mag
